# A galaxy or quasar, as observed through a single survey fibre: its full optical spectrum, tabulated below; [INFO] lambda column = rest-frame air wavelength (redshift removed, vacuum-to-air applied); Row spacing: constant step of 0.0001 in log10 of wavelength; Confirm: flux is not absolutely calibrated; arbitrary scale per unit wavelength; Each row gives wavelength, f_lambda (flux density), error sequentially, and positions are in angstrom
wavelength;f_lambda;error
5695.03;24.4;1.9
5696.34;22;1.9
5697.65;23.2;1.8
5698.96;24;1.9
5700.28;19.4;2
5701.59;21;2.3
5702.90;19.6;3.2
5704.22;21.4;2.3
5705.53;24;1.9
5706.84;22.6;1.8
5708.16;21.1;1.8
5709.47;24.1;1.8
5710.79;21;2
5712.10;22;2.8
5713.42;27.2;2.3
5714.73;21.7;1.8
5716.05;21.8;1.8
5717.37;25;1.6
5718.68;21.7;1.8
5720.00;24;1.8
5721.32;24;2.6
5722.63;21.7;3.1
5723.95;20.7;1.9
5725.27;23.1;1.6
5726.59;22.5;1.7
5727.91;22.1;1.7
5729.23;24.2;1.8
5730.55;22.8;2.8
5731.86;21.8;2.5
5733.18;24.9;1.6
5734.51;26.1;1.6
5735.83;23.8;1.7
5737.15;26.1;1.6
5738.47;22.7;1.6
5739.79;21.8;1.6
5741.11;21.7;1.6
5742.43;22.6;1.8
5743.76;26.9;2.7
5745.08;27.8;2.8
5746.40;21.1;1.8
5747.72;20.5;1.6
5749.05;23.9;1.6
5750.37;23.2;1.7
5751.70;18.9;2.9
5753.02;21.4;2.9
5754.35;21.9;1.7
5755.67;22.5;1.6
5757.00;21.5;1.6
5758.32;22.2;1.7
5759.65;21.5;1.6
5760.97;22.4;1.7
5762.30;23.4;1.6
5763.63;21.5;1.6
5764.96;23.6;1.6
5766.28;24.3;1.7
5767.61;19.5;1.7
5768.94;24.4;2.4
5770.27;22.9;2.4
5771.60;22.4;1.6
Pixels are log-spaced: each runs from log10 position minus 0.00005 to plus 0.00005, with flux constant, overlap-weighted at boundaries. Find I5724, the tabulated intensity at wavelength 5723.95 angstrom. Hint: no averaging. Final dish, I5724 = 20.7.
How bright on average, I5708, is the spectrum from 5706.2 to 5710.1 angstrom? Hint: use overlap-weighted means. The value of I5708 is 22.6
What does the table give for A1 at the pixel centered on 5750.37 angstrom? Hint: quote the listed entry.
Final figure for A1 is 23.2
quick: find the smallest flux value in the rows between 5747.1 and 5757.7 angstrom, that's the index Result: 18.9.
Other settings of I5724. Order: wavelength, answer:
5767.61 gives 19.5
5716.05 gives 21.8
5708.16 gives 21.1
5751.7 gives 18.9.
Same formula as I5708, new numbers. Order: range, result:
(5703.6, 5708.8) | 22.3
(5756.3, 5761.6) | 21.9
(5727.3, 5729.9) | 23.2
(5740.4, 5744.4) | 23.7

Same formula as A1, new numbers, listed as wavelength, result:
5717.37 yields 25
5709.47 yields 24.1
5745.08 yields 27.8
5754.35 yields 21.9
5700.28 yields 19.4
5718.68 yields 21.7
